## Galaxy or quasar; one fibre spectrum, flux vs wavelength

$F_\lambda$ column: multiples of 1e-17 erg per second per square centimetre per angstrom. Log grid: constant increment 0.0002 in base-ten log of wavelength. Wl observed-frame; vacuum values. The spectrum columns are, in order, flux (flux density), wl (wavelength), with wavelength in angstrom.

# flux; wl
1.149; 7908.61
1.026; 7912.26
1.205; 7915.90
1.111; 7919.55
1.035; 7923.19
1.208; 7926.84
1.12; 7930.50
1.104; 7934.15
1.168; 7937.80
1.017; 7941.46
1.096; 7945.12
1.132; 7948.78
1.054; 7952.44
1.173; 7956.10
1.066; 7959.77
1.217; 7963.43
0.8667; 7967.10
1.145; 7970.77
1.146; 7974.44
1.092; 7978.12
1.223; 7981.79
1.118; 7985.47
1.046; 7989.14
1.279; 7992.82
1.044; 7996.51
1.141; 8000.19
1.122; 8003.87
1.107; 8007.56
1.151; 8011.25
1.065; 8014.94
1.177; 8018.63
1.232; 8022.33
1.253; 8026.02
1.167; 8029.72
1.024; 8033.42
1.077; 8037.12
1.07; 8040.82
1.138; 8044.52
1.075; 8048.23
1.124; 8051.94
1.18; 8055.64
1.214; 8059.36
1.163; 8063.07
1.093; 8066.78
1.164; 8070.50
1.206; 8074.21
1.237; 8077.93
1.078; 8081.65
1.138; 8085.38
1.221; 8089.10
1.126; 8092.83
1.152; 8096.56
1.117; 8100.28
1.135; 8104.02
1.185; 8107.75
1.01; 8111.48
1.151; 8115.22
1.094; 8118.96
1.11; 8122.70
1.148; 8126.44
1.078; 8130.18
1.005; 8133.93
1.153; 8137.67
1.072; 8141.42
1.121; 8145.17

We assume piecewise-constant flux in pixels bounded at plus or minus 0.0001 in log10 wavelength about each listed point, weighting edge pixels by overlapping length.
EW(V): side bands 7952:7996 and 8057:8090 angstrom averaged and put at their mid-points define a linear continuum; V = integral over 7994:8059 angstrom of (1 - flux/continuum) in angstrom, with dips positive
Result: 0.8 angstrom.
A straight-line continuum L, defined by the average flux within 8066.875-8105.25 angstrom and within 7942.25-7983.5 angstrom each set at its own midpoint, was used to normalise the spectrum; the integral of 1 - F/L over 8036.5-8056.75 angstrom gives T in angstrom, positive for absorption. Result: 0.5 angstrom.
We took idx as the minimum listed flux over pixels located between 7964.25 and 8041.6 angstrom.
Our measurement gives 0.8667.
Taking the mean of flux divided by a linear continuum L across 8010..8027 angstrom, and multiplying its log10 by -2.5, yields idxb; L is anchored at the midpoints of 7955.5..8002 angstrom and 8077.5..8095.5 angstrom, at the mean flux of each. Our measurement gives -0.04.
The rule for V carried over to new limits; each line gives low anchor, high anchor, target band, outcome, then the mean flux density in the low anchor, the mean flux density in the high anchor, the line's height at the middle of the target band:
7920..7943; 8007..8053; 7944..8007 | 0.2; 1.11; 1.13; 1.12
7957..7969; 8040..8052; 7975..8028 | -3.3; 1.06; 1.1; 1.08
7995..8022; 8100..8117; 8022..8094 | -1.7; 1.12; 1.12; 1.12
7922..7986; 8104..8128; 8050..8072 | -0.8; 1.11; 1.12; 1.12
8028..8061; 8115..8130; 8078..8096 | -0.5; 1.12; 1.12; 1.12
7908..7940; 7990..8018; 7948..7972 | 0.7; 1.12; 1.13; 1.13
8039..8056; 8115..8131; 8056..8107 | -2.1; 1.11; 1.12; 1.11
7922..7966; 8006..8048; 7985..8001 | 0.0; 1.11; 1.13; 1.12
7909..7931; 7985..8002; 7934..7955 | 0.5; 1.12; 1.13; 1.12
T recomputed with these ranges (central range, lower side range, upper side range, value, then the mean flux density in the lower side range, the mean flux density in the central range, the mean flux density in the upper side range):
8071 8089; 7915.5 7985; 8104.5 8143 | -1.1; 1.11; 1.17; 1.1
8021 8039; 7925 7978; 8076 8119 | -0.4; 1.11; 1.15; 1.14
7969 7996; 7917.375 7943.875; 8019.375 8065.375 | -0.5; 1.11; 1.14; 1.14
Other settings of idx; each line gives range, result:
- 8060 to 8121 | 1.01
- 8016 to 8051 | 1.024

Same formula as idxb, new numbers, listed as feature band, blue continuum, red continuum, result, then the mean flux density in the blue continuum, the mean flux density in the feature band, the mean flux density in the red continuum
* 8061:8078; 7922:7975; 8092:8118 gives -0.05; 1.1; 1.17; 1.12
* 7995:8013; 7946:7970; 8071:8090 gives 0.01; 1.09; 1.11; 1.17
